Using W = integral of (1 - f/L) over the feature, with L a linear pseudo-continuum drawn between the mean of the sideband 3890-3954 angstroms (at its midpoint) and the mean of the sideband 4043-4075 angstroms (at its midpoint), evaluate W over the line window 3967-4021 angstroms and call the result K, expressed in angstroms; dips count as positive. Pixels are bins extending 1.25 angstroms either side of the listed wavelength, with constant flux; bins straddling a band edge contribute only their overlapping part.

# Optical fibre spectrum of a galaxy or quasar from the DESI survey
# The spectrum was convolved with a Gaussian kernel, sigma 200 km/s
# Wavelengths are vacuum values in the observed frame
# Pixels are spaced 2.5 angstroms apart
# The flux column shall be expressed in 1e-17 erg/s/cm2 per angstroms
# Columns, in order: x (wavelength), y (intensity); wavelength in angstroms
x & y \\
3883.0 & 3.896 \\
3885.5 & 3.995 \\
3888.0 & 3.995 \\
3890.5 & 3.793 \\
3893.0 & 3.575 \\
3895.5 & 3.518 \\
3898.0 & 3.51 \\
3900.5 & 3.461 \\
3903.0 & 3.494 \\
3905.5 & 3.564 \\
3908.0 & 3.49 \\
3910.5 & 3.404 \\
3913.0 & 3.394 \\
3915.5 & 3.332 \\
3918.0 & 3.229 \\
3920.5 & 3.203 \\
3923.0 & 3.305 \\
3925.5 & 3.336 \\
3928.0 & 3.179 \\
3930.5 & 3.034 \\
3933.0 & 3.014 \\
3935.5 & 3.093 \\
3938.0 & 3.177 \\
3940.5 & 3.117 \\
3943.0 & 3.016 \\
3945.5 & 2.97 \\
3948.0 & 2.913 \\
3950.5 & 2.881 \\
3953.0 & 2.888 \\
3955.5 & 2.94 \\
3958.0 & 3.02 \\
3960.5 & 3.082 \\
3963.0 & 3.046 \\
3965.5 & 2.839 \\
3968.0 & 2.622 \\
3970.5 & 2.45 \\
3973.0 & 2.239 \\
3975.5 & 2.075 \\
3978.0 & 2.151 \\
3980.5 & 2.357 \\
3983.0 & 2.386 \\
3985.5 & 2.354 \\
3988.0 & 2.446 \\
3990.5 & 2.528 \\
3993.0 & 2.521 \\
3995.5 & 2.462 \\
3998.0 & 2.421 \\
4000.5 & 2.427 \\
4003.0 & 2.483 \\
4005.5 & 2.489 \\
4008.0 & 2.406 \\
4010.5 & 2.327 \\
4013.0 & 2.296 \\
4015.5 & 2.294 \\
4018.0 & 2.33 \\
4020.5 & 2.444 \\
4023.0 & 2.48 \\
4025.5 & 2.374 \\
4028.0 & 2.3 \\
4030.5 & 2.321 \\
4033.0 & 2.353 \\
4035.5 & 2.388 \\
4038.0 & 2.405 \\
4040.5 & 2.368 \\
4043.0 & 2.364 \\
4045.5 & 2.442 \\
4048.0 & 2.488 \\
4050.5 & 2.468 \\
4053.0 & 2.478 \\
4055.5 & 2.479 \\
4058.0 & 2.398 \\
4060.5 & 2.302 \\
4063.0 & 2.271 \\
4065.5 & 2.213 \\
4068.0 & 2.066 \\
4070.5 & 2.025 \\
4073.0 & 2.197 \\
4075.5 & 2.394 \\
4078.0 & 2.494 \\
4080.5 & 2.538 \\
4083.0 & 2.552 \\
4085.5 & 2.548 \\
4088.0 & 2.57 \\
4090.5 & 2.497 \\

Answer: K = 7.4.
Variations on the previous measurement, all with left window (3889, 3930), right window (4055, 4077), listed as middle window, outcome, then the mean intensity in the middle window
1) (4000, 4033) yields 3.1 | 2.38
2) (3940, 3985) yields 4.8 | 2.71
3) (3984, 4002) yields 2.2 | 2.45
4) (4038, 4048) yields 0.1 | 2.41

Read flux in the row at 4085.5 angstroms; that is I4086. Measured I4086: 2.548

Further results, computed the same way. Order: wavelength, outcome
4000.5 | 2.427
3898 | 3.51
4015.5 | 2.294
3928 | 3.179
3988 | 2.446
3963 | 3.046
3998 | 2.421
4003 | 2.483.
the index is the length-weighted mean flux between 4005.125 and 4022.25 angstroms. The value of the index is 2.37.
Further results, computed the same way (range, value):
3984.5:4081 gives 2.38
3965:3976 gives 2.44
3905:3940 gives 3.26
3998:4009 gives 2.45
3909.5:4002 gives 2.83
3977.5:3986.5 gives 2.32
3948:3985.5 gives 2.64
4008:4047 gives 2.37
